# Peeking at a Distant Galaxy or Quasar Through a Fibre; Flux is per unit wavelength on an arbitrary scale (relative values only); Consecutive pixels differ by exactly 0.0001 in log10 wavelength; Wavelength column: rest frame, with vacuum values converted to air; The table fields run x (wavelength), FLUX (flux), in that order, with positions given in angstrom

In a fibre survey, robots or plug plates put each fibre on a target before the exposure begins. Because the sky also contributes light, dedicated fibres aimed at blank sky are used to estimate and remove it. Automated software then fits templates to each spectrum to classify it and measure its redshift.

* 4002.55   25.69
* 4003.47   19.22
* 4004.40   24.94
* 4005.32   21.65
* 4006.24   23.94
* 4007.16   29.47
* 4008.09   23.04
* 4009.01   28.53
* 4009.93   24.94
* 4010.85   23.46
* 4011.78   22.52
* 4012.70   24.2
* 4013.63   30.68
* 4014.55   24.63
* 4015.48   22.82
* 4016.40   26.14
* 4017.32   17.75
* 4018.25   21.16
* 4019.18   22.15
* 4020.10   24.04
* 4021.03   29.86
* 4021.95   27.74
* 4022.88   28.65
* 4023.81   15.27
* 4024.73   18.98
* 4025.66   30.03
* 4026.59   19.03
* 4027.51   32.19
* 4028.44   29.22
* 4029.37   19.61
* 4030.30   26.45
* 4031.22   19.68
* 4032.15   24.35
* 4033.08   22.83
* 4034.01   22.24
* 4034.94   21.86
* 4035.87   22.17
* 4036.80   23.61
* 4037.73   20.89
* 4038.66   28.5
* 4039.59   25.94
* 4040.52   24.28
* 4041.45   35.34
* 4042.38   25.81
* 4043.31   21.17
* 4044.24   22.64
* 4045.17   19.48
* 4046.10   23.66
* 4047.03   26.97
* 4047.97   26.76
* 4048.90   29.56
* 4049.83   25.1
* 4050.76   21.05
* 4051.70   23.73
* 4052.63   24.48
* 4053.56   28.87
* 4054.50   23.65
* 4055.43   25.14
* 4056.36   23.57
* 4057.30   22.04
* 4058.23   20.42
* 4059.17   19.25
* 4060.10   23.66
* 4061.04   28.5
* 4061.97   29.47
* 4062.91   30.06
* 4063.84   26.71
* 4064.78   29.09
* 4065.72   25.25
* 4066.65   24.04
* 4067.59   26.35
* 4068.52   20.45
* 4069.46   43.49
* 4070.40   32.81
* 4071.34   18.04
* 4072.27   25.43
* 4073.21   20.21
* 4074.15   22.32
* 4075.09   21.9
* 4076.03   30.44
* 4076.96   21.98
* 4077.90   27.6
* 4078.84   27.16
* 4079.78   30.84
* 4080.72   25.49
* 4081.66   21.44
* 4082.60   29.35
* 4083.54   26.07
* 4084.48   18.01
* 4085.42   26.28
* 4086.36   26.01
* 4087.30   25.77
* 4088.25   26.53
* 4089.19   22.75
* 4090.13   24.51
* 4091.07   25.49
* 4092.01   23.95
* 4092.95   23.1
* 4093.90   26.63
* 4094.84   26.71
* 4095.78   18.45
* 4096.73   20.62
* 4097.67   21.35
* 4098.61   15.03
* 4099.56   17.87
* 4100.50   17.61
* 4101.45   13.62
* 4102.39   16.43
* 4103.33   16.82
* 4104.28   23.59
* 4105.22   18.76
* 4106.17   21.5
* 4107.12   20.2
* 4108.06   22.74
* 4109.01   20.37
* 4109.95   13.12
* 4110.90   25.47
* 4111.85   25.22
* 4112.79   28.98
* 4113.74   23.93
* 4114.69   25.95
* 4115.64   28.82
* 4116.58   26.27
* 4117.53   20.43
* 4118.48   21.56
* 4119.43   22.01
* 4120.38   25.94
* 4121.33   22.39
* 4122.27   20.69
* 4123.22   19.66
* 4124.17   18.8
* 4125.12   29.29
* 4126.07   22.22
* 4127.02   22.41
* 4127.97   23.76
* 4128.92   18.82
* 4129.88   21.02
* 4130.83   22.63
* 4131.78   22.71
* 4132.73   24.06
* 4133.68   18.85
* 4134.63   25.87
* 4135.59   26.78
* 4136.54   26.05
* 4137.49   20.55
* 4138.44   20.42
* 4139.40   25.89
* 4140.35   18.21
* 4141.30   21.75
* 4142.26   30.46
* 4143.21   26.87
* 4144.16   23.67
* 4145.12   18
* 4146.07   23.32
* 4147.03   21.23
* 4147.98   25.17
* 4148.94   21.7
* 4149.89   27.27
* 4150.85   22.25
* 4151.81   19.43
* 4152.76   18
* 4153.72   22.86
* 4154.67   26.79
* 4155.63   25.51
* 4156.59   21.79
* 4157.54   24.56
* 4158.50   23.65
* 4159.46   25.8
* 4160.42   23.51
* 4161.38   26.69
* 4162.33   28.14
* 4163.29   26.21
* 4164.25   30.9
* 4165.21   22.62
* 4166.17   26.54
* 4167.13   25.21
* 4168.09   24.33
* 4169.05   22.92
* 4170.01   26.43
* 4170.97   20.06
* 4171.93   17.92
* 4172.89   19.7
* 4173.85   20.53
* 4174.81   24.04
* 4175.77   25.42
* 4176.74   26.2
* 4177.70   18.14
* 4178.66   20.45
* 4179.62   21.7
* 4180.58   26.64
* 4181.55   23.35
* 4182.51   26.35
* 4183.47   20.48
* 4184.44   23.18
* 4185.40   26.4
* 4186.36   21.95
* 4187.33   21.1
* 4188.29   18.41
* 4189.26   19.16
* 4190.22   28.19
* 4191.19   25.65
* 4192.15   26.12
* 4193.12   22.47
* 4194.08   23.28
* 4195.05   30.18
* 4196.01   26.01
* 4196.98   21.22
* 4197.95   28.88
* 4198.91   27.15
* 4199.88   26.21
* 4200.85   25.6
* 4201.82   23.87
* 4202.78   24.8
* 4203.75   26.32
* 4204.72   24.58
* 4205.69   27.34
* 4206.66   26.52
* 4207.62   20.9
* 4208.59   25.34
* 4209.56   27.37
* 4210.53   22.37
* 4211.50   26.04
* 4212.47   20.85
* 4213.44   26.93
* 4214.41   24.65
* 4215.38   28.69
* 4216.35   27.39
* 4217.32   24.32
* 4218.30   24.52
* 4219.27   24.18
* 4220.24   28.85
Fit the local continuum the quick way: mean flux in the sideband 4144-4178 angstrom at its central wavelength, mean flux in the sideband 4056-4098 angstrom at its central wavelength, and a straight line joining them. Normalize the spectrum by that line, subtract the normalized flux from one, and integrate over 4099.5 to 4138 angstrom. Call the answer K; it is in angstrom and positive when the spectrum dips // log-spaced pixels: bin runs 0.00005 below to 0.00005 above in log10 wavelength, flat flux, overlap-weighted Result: 3.52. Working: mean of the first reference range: 25.1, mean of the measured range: 22.1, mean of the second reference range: 23.5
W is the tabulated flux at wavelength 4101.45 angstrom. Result 13.62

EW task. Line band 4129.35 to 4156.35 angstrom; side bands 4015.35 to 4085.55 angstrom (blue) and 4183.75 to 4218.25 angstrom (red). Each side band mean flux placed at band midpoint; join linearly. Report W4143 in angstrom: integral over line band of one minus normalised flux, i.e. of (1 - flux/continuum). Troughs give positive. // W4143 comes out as 1.9 angstrom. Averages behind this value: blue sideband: 24.9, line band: 23.1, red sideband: 24.8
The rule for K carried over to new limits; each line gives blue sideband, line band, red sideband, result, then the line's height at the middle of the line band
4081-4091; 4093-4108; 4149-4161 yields 2.82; 24.4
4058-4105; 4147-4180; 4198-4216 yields 1.83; 25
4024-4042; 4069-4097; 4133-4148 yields -1.67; 23.9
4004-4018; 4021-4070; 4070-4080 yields -0.34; 24.9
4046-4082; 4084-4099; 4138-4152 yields 0.92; 24.8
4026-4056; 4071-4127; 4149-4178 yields 3.08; 24.2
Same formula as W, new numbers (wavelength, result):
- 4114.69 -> 25.95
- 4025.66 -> 30.03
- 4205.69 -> 27.34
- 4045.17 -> 19.48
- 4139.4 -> 25.89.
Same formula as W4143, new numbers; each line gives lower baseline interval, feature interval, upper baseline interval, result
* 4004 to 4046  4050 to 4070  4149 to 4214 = -1.18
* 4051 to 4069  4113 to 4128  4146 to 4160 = 0.25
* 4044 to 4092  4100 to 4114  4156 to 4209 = 2.48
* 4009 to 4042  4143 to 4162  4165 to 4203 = 0.38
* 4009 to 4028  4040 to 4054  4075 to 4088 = -0.14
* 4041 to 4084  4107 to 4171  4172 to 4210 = 3.01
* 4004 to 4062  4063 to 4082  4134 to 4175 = -1.56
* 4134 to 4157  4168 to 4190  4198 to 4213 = 1.72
